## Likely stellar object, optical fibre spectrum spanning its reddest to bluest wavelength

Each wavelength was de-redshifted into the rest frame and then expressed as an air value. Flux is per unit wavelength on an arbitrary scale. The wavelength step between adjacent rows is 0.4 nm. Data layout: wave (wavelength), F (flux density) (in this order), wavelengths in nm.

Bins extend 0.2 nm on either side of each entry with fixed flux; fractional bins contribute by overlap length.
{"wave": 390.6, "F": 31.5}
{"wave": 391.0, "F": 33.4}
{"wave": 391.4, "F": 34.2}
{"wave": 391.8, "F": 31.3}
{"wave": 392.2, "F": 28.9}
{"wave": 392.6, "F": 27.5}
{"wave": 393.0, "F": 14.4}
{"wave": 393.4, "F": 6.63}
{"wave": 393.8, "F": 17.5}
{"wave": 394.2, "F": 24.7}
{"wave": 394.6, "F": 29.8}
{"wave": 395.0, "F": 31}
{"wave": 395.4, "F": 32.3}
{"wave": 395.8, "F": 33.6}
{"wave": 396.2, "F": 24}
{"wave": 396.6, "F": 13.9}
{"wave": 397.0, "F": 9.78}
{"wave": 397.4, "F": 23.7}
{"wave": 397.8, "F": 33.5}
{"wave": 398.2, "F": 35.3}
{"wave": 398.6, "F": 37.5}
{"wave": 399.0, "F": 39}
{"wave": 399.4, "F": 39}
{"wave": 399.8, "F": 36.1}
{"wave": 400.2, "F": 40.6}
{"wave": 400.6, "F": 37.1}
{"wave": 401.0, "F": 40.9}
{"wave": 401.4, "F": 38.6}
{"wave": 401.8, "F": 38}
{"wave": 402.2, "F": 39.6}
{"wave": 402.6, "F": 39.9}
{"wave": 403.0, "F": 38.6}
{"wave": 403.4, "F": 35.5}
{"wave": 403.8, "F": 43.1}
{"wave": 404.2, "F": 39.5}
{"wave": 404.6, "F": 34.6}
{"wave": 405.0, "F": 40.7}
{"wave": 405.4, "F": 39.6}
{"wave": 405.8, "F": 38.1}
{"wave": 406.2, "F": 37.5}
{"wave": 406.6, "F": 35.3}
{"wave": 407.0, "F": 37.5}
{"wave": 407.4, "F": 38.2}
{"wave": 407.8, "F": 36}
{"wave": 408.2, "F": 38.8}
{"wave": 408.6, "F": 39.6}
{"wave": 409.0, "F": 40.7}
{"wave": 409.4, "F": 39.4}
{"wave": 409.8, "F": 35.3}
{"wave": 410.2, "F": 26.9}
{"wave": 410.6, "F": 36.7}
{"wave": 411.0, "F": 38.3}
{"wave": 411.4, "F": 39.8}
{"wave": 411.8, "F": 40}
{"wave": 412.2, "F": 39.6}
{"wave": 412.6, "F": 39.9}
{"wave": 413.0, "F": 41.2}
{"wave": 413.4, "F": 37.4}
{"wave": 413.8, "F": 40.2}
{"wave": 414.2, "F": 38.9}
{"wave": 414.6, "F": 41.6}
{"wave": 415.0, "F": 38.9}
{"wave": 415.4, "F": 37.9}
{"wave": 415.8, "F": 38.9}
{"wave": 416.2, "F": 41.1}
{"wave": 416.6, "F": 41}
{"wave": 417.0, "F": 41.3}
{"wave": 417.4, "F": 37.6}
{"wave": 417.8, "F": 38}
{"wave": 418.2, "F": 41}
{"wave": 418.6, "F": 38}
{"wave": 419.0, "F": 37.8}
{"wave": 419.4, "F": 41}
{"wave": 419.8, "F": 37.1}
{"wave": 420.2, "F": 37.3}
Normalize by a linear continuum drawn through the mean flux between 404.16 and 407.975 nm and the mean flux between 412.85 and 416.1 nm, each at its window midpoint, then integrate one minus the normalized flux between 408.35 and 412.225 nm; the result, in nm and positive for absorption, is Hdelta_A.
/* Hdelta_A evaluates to 0.097 nm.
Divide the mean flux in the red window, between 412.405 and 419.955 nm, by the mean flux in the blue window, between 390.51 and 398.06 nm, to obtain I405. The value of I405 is 1.6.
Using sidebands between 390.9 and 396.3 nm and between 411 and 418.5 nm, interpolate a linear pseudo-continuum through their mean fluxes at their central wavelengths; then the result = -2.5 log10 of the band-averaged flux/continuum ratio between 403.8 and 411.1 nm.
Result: -0.08 mag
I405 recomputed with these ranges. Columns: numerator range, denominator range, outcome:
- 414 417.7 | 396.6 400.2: 1.27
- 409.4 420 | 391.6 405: 1.23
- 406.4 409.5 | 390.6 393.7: 1.50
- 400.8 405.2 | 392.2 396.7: 1.65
